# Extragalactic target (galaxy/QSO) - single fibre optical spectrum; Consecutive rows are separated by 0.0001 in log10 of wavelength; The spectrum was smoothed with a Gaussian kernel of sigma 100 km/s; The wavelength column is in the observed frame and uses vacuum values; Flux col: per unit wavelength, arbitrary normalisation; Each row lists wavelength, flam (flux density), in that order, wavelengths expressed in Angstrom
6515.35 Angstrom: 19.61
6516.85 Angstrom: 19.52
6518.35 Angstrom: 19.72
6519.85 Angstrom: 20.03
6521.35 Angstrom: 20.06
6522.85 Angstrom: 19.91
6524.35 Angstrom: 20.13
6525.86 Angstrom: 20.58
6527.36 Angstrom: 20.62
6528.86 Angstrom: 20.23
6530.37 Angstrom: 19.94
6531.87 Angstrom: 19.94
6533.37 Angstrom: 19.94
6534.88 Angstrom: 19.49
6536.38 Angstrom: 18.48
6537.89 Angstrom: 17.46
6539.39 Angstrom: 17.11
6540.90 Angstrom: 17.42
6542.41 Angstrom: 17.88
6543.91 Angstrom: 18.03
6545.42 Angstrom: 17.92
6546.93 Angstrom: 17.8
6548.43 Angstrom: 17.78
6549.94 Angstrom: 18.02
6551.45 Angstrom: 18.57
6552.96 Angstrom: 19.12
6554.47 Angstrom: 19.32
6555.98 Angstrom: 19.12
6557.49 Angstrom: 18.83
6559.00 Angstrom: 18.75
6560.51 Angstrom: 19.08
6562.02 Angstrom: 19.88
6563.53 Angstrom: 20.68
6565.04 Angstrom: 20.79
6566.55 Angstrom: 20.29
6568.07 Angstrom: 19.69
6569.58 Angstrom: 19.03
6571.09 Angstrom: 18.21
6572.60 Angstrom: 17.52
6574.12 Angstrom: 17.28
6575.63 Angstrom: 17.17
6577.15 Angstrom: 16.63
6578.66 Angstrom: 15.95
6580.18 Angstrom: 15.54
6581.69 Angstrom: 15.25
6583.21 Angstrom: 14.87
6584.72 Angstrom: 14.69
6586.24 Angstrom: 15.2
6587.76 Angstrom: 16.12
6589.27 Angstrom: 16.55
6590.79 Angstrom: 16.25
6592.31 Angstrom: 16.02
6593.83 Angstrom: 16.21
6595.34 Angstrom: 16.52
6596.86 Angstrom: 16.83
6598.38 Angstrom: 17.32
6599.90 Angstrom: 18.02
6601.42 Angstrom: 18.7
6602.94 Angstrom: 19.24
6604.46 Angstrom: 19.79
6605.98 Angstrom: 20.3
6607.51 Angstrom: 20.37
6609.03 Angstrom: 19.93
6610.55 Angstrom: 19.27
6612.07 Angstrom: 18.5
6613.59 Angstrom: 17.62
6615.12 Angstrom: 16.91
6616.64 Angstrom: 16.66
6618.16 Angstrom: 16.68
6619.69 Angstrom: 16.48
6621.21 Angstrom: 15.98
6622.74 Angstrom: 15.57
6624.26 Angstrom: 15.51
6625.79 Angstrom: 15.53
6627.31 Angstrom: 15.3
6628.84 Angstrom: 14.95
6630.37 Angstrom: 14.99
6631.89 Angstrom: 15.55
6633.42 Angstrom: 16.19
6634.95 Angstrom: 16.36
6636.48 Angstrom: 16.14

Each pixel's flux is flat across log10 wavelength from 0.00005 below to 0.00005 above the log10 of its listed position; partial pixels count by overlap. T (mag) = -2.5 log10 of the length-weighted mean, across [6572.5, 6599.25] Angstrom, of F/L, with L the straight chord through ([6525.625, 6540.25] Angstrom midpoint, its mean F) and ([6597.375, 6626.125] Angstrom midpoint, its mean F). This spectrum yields 0.13 mag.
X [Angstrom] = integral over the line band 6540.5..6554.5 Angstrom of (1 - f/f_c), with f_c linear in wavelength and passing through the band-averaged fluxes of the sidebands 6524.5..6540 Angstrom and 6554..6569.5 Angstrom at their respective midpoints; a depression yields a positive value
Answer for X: 1.0 Angstrom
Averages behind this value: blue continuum 19.4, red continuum 19.6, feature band 18.1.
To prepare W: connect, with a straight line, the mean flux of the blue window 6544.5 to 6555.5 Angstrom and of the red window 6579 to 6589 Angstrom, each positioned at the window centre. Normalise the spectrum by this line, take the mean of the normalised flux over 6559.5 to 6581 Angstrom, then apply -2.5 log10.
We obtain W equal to -0.11 mag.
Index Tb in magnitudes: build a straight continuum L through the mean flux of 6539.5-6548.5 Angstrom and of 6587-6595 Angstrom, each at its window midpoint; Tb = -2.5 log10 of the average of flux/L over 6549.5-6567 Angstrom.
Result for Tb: -0.12 mag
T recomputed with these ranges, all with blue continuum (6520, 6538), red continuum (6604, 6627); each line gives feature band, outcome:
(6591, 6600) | 0.09 mag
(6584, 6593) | 0.16 mag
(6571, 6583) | 0.13 mag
